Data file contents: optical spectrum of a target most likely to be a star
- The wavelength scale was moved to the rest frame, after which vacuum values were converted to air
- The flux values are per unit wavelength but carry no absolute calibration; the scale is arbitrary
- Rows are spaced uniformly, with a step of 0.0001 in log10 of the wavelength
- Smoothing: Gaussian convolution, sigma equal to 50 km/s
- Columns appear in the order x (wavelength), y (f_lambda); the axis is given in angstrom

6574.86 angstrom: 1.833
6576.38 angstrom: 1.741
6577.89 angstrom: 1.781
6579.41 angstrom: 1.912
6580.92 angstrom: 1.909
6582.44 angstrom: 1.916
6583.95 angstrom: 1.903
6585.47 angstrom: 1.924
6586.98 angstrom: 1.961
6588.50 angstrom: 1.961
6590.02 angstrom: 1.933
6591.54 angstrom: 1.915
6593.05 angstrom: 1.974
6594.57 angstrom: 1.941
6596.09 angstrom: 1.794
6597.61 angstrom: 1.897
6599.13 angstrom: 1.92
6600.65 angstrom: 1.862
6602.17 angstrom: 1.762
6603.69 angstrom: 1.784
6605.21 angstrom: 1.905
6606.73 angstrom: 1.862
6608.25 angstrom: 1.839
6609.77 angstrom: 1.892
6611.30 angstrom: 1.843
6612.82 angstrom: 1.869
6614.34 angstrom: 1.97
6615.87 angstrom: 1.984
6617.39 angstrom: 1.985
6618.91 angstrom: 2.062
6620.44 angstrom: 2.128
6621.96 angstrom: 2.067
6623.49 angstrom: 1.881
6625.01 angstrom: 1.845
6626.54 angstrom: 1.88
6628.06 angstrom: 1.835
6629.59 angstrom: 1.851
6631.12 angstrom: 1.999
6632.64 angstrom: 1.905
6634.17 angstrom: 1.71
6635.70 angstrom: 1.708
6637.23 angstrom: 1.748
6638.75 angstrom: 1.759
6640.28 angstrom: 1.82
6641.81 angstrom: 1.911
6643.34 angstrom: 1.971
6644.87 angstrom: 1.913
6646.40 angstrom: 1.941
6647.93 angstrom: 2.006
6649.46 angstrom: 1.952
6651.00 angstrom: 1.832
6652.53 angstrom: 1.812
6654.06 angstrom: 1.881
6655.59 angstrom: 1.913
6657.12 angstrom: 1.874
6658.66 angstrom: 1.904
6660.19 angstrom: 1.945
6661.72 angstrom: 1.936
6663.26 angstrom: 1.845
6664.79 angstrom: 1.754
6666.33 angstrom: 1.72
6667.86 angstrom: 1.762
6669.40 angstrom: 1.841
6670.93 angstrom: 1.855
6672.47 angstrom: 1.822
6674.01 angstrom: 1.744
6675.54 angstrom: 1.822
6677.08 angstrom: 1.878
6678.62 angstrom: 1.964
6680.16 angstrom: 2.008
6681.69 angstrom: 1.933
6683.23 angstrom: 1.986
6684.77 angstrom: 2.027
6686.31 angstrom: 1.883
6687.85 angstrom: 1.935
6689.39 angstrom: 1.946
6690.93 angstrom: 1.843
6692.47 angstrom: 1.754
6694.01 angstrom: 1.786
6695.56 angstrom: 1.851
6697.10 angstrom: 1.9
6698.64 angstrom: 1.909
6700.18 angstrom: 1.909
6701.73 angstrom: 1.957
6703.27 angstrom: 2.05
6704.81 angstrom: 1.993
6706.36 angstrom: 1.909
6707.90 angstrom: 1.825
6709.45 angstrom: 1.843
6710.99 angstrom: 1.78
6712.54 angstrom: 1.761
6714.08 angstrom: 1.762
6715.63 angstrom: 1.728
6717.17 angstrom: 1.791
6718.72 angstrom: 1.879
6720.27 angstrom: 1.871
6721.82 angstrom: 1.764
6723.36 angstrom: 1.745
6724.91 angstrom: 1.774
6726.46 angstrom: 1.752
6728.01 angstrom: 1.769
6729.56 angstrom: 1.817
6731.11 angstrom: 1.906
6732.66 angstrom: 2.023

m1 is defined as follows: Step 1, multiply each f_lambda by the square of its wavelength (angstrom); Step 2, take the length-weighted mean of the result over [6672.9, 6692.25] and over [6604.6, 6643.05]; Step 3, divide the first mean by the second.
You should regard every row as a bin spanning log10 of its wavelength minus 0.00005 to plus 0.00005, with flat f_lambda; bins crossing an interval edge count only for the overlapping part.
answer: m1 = 1.03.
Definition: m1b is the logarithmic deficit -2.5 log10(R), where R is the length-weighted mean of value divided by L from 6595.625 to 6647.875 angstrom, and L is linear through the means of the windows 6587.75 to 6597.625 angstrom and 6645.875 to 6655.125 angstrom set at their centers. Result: 0.01 mag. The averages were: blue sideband 1.92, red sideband 1.9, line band 1.89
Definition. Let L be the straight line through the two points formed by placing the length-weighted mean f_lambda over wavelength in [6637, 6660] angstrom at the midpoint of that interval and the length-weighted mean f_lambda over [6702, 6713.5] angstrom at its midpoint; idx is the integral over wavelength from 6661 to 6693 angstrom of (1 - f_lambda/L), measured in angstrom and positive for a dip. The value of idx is 0.3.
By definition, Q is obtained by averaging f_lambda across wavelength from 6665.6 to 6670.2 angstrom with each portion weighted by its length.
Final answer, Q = 1.78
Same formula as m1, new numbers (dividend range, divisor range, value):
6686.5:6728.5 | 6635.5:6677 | 1.01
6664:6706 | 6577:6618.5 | 1.02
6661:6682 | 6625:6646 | 1.01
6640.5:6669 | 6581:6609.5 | 1.01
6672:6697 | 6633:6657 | 1.03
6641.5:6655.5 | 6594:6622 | 1.01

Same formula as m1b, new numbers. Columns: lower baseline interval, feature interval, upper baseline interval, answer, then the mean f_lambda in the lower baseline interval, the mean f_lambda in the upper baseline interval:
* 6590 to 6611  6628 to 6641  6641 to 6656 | 0.051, 1.87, 1.91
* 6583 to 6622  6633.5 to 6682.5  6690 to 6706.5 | 0.026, 1.92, 1.9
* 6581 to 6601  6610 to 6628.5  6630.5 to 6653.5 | -0.033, 1.92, 1.87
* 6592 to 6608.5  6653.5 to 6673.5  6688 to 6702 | 0.013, 1.87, 1.87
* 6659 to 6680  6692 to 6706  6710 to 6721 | -0.052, 1.84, 1.8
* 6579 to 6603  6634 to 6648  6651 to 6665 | 0.022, 1.91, 1.88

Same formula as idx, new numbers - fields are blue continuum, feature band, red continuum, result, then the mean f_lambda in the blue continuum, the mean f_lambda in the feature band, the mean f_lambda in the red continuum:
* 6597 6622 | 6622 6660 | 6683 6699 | 0.63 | 1.92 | 1.87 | 1.89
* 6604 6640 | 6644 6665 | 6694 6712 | -0.06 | 1.89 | 1.9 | 1.89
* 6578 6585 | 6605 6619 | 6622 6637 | -0.34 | 1.9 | 1.92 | 1.85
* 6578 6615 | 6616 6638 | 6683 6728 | -0.24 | 1.89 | 1.9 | 1.86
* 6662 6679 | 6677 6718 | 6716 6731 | -1.75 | 1.82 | 1.89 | 1.8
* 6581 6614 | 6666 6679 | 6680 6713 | 0.51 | 1.89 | 1.82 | 1.9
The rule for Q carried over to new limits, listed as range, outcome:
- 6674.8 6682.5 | 1.92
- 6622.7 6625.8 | 1.86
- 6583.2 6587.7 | 1.93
